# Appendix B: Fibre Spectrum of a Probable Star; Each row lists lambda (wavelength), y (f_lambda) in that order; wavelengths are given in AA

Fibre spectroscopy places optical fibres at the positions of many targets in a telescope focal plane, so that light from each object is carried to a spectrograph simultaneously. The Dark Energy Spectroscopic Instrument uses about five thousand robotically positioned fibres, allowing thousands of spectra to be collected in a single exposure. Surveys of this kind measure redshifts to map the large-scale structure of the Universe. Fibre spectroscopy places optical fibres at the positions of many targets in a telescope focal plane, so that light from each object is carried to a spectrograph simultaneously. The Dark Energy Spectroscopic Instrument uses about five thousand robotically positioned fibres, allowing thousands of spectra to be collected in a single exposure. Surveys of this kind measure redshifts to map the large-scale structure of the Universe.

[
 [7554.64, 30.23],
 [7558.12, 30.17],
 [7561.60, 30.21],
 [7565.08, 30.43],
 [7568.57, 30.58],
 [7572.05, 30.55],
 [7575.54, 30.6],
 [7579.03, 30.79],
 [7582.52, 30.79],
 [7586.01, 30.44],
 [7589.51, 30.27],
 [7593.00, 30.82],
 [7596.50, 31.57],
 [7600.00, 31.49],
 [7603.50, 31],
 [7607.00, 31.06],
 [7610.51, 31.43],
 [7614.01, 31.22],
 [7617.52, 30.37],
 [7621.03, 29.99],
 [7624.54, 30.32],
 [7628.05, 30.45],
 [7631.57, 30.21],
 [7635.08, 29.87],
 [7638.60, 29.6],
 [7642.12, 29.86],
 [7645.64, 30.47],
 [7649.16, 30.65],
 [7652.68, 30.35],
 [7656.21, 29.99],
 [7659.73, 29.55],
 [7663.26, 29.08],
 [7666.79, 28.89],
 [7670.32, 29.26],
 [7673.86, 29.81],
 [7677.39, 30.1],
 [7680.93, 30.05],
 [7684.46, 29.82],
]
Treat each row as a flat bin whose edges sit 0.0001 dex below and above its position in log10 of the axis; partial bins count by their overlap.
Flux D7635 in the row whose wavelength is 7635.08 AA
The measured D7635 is 29.87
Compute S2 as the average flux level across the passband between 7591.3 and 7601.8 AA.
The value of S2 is 31.3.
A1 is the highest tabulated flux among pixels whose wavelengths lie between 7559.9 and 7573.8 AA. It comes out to 30.58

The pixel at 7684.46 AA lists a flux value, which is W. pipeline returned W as 29.82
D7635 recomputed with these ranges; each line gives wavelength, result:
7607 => 31.06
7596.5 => 31.57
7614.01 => 31.22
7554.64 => 30.23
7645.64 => 30.47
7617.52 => 30.37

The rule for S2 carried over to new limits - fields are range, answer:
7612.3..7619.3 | 30.8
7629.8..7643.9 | 29.9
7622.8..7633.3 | 30.3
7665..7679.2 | 29.5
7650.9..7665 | 29.8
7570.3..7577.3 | 30.6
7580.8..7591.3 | 30.5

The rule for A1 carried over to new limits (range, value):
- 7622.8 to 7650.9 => 30.65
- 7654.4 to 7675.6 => 29.99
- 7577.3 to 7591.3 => 30.79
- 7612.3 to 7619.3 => 31.22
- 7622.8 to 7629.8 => 30.45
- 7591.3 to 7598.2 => 31.57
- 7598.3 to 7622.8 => 31.49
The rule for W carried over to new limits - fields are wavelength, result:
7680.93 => 30.05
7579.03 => 30.79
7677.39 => 30.1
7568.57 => 30.58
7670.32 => 29.26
